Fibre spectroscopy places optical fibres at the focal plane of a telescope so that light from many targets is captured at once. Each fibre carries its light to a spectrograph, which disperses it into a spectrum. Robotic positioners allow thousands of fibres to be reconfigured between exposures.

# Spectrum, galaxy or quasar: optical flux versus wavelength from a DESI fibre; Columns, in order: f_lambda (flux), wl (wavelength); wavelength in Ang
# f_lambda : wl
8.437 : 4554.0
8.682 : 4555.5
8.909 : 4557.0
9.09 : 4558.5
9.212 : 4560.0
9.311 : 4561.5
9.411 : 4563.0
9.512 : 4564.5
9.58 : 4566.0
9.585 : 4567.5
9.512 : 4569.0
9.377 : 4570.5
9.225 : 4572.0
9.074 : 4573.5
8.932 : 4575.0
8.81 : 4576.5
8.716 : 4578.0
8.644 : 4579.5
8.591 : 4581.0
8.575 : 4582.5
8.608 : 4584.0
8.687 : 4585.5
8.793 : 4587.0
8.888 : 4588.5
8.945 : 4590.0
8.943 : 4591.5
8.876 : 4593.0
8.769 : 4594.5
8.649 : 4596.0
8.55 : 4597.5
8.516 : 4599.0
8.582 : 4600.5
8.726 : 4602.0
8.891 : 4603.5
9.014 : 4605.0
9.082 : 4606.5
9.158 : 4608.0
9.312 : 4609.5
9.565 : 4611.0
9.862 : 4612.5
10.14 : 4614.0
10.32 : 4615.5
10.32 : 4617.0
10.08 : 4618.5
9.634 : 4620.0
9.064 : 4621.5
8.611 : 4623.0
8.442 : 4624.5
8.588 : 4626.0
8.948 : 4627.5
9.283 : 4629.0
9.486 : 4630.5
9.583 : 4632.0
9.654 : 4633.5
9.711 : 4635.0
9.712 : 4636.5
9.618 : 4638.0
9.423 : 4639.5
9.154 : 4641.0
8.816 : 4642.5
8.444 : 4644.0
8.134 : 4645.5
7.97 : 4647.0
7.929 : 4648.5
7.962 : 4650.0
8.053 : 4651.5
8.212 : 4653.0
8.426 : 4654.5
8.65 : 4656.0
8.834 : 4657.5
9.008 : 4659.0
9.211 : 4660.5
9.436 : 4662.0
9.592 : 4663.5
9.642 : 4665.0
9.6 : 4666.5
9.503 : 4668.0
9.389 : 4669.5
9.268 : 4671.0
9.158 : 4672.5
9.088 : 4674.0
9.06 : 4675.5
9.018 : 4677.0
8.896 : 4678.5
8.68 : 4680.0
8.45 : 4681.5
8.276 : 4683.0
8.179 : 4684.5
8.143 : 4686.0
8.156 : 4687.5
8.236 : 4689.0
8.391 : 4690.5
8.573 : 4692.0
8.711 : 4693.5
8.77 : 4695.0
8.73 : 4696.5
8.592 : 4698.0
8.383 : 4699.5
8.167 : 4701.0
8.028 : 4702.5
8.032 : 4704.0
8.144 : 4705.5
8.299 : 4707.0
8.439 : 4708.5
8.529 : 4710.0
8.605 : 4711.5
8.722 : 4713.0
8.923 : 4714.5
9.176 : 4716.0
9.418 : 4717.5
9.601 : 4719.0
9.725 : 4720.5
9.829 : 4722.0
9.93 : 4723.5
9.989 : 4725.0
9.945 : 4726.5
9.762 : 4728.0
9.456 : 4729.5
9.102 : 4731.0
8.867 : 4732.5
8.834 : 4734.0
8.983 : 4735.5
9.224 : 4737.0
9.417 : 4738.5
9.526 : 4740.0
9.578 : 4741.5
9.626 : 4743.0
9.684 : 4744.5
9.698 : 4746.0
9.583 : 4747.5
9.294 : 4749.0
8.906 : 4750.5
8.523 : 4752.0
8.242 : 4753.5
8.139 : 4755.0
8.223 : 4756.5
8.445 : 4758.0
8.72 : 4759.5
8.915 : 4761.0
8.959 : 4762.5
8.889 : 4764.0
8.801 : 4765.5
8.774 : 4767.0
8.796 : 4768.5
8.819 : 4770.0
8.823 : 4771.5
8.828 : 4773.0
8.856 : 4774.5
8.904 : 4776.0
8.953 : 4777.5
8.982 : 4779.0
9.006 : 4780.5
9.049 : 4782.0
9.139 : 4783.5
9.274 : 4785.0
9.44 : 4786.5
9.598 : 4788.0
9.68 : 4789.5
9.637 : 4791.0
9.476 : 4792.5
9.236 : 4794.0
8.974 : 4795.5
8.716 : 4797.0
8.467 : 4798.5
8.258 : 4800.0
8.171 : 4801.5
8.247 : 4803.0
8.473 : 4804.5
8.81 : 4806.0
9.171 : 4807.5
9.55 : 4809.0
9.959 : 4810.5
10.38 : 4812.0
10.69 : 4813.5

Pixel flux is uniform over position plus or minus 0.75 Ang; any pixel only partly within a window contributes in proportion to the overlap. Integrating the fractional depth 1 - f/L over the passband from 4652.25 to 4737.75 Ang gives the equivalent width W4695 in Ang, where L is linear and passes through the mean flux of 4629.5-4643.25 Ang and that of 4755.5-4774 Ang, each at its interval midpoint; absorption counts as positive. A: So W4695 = 2.02 Ang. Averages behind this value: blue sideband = 9.46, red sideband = 8.74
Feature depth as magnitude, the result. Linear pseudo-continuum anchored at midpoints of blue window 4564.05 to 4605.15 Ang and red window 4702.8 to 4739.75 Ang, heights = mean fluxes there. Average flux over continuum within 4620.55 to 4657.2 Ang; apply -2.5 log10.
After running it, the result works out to 0.02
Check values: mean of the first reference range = 8.91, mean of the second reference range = 9.12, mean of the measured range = 8.83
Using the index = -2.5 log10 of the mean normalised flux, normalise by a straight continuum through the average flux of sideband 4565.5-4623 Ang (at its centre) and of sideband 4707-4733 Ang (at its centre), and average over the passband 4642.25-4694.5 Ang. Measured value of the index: 0.06 mag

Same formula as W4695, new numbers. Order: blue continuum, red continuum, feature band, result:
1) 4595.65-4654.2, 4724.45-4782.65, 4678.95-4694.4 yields 1.1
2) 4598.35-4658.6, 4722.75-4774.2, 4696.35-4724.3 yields 0.8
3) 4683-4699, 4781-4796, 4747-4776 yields 1.1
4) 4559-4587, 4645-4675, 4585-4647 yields -1.2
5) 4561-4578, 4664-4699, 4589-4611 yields 0.6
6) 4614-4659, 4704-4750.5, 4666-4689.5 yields 0.8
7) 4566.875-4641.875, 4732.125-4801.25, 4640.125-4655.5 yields 1.3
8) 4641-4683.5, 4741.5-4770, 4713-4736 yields -1.4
